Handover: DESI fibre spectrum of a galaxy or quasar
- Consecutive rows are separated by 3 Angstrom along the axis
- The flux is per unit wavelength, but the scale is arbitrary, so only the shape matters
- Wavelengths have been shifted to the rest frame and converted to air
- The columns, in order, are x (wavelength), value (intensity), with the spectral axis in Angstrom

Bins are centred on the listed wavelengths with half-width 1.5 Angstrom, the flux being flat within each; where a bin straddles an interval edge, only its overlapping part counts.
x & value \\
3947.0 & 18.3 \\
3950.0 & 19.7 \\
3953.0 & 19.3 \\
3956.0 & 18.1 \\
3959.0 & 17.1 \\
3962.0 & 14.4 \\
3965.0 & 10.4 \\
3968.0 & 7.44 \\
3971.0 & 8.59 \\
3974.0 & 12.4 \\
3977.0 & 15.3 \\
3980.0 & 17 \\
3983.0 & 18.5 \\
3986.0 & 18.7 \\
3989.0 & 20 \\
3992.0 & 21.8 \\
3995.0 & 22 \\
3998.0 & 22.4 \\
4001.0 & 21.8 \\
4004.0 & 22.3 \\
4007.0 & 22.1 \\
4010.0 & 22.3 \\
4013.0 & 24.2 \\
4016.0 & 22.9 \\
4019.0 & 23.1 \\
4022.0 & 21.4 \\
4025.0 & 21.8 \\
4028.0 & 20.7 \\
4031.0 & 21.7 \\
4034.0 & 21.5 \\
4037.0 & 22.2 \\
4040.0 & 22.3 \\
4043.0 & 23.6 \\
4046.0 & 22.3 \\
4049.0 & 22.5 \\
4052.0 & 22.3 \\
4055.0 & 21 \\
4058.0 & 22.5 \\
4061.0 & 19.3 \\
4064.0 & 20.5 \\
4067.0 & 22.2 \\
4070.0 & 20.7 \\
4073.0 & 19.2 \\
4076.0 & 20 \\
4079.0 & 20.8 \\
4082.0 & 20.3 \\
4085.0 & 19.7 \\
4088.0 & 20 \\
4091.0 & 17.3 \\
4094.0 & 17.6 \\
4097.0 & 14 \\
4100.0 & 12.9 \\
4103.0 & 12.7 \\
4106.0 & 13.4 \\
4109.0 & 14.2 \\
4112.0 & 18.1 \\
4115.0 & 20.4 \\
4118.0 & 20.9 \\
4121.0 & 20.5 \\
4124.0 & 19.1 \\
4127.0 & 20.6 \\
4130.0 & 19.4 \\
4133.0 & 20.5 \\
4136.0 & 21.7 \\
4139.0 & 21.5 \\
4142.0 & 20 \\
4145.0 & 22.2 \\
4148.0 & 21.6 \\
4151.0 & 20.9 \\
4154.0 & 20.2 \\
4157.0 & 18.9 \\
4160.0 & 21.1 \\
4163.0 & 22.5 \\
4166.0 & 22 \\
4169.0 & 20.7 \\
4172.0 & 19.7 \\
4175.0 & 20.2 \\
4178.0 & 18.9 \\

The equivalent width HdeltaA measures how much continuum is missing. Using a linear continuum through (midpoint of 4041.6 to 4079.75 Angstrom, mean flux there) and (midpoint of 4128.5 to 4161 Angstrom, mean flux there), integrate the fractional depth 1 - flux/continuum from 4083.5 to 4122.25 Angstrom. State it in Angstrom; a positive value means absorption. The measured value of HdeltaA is 7.3 Angstrom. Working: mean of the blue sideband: 21.3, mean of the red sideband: 20.7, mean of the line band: 17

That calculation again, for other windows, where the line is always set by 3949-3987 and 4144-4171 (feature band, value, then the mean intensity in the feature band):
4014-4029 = -4.8 Angstrom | 22.1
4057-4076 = -2.6 Angstrom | 20.6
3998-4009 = -4.0 Angstrom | 22.1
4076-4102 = 1.4 Angstrom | 17.9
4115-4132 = -0.1 Angstrom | 20.1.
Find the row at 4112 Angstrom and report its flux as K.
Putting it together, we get 18.1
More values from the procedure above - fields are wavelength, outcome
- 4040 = 22.3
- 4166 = 22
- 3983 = 18.5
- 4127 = 20.6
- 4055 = 21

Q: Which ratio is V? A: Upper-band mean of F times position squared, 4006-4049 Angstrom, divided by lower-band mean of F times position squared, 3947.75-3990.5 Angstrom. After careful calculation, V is 1.5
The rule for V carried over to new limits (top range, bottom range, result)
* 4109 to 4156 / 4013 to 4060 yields 0.96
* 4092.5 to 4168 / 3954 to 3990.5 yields 1.39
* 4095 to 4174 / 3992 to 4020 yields 0.91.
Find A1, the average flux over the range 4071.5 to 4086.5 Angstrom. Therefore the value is 20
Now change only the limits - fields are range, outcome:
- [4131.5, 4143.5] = 20.9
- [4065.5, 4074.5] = 20.7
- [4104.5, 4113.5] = 15.2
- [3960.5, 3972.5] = 10.2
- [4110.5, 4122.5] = 20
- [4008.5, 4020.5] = 23.1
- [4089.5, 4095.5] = 17.5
